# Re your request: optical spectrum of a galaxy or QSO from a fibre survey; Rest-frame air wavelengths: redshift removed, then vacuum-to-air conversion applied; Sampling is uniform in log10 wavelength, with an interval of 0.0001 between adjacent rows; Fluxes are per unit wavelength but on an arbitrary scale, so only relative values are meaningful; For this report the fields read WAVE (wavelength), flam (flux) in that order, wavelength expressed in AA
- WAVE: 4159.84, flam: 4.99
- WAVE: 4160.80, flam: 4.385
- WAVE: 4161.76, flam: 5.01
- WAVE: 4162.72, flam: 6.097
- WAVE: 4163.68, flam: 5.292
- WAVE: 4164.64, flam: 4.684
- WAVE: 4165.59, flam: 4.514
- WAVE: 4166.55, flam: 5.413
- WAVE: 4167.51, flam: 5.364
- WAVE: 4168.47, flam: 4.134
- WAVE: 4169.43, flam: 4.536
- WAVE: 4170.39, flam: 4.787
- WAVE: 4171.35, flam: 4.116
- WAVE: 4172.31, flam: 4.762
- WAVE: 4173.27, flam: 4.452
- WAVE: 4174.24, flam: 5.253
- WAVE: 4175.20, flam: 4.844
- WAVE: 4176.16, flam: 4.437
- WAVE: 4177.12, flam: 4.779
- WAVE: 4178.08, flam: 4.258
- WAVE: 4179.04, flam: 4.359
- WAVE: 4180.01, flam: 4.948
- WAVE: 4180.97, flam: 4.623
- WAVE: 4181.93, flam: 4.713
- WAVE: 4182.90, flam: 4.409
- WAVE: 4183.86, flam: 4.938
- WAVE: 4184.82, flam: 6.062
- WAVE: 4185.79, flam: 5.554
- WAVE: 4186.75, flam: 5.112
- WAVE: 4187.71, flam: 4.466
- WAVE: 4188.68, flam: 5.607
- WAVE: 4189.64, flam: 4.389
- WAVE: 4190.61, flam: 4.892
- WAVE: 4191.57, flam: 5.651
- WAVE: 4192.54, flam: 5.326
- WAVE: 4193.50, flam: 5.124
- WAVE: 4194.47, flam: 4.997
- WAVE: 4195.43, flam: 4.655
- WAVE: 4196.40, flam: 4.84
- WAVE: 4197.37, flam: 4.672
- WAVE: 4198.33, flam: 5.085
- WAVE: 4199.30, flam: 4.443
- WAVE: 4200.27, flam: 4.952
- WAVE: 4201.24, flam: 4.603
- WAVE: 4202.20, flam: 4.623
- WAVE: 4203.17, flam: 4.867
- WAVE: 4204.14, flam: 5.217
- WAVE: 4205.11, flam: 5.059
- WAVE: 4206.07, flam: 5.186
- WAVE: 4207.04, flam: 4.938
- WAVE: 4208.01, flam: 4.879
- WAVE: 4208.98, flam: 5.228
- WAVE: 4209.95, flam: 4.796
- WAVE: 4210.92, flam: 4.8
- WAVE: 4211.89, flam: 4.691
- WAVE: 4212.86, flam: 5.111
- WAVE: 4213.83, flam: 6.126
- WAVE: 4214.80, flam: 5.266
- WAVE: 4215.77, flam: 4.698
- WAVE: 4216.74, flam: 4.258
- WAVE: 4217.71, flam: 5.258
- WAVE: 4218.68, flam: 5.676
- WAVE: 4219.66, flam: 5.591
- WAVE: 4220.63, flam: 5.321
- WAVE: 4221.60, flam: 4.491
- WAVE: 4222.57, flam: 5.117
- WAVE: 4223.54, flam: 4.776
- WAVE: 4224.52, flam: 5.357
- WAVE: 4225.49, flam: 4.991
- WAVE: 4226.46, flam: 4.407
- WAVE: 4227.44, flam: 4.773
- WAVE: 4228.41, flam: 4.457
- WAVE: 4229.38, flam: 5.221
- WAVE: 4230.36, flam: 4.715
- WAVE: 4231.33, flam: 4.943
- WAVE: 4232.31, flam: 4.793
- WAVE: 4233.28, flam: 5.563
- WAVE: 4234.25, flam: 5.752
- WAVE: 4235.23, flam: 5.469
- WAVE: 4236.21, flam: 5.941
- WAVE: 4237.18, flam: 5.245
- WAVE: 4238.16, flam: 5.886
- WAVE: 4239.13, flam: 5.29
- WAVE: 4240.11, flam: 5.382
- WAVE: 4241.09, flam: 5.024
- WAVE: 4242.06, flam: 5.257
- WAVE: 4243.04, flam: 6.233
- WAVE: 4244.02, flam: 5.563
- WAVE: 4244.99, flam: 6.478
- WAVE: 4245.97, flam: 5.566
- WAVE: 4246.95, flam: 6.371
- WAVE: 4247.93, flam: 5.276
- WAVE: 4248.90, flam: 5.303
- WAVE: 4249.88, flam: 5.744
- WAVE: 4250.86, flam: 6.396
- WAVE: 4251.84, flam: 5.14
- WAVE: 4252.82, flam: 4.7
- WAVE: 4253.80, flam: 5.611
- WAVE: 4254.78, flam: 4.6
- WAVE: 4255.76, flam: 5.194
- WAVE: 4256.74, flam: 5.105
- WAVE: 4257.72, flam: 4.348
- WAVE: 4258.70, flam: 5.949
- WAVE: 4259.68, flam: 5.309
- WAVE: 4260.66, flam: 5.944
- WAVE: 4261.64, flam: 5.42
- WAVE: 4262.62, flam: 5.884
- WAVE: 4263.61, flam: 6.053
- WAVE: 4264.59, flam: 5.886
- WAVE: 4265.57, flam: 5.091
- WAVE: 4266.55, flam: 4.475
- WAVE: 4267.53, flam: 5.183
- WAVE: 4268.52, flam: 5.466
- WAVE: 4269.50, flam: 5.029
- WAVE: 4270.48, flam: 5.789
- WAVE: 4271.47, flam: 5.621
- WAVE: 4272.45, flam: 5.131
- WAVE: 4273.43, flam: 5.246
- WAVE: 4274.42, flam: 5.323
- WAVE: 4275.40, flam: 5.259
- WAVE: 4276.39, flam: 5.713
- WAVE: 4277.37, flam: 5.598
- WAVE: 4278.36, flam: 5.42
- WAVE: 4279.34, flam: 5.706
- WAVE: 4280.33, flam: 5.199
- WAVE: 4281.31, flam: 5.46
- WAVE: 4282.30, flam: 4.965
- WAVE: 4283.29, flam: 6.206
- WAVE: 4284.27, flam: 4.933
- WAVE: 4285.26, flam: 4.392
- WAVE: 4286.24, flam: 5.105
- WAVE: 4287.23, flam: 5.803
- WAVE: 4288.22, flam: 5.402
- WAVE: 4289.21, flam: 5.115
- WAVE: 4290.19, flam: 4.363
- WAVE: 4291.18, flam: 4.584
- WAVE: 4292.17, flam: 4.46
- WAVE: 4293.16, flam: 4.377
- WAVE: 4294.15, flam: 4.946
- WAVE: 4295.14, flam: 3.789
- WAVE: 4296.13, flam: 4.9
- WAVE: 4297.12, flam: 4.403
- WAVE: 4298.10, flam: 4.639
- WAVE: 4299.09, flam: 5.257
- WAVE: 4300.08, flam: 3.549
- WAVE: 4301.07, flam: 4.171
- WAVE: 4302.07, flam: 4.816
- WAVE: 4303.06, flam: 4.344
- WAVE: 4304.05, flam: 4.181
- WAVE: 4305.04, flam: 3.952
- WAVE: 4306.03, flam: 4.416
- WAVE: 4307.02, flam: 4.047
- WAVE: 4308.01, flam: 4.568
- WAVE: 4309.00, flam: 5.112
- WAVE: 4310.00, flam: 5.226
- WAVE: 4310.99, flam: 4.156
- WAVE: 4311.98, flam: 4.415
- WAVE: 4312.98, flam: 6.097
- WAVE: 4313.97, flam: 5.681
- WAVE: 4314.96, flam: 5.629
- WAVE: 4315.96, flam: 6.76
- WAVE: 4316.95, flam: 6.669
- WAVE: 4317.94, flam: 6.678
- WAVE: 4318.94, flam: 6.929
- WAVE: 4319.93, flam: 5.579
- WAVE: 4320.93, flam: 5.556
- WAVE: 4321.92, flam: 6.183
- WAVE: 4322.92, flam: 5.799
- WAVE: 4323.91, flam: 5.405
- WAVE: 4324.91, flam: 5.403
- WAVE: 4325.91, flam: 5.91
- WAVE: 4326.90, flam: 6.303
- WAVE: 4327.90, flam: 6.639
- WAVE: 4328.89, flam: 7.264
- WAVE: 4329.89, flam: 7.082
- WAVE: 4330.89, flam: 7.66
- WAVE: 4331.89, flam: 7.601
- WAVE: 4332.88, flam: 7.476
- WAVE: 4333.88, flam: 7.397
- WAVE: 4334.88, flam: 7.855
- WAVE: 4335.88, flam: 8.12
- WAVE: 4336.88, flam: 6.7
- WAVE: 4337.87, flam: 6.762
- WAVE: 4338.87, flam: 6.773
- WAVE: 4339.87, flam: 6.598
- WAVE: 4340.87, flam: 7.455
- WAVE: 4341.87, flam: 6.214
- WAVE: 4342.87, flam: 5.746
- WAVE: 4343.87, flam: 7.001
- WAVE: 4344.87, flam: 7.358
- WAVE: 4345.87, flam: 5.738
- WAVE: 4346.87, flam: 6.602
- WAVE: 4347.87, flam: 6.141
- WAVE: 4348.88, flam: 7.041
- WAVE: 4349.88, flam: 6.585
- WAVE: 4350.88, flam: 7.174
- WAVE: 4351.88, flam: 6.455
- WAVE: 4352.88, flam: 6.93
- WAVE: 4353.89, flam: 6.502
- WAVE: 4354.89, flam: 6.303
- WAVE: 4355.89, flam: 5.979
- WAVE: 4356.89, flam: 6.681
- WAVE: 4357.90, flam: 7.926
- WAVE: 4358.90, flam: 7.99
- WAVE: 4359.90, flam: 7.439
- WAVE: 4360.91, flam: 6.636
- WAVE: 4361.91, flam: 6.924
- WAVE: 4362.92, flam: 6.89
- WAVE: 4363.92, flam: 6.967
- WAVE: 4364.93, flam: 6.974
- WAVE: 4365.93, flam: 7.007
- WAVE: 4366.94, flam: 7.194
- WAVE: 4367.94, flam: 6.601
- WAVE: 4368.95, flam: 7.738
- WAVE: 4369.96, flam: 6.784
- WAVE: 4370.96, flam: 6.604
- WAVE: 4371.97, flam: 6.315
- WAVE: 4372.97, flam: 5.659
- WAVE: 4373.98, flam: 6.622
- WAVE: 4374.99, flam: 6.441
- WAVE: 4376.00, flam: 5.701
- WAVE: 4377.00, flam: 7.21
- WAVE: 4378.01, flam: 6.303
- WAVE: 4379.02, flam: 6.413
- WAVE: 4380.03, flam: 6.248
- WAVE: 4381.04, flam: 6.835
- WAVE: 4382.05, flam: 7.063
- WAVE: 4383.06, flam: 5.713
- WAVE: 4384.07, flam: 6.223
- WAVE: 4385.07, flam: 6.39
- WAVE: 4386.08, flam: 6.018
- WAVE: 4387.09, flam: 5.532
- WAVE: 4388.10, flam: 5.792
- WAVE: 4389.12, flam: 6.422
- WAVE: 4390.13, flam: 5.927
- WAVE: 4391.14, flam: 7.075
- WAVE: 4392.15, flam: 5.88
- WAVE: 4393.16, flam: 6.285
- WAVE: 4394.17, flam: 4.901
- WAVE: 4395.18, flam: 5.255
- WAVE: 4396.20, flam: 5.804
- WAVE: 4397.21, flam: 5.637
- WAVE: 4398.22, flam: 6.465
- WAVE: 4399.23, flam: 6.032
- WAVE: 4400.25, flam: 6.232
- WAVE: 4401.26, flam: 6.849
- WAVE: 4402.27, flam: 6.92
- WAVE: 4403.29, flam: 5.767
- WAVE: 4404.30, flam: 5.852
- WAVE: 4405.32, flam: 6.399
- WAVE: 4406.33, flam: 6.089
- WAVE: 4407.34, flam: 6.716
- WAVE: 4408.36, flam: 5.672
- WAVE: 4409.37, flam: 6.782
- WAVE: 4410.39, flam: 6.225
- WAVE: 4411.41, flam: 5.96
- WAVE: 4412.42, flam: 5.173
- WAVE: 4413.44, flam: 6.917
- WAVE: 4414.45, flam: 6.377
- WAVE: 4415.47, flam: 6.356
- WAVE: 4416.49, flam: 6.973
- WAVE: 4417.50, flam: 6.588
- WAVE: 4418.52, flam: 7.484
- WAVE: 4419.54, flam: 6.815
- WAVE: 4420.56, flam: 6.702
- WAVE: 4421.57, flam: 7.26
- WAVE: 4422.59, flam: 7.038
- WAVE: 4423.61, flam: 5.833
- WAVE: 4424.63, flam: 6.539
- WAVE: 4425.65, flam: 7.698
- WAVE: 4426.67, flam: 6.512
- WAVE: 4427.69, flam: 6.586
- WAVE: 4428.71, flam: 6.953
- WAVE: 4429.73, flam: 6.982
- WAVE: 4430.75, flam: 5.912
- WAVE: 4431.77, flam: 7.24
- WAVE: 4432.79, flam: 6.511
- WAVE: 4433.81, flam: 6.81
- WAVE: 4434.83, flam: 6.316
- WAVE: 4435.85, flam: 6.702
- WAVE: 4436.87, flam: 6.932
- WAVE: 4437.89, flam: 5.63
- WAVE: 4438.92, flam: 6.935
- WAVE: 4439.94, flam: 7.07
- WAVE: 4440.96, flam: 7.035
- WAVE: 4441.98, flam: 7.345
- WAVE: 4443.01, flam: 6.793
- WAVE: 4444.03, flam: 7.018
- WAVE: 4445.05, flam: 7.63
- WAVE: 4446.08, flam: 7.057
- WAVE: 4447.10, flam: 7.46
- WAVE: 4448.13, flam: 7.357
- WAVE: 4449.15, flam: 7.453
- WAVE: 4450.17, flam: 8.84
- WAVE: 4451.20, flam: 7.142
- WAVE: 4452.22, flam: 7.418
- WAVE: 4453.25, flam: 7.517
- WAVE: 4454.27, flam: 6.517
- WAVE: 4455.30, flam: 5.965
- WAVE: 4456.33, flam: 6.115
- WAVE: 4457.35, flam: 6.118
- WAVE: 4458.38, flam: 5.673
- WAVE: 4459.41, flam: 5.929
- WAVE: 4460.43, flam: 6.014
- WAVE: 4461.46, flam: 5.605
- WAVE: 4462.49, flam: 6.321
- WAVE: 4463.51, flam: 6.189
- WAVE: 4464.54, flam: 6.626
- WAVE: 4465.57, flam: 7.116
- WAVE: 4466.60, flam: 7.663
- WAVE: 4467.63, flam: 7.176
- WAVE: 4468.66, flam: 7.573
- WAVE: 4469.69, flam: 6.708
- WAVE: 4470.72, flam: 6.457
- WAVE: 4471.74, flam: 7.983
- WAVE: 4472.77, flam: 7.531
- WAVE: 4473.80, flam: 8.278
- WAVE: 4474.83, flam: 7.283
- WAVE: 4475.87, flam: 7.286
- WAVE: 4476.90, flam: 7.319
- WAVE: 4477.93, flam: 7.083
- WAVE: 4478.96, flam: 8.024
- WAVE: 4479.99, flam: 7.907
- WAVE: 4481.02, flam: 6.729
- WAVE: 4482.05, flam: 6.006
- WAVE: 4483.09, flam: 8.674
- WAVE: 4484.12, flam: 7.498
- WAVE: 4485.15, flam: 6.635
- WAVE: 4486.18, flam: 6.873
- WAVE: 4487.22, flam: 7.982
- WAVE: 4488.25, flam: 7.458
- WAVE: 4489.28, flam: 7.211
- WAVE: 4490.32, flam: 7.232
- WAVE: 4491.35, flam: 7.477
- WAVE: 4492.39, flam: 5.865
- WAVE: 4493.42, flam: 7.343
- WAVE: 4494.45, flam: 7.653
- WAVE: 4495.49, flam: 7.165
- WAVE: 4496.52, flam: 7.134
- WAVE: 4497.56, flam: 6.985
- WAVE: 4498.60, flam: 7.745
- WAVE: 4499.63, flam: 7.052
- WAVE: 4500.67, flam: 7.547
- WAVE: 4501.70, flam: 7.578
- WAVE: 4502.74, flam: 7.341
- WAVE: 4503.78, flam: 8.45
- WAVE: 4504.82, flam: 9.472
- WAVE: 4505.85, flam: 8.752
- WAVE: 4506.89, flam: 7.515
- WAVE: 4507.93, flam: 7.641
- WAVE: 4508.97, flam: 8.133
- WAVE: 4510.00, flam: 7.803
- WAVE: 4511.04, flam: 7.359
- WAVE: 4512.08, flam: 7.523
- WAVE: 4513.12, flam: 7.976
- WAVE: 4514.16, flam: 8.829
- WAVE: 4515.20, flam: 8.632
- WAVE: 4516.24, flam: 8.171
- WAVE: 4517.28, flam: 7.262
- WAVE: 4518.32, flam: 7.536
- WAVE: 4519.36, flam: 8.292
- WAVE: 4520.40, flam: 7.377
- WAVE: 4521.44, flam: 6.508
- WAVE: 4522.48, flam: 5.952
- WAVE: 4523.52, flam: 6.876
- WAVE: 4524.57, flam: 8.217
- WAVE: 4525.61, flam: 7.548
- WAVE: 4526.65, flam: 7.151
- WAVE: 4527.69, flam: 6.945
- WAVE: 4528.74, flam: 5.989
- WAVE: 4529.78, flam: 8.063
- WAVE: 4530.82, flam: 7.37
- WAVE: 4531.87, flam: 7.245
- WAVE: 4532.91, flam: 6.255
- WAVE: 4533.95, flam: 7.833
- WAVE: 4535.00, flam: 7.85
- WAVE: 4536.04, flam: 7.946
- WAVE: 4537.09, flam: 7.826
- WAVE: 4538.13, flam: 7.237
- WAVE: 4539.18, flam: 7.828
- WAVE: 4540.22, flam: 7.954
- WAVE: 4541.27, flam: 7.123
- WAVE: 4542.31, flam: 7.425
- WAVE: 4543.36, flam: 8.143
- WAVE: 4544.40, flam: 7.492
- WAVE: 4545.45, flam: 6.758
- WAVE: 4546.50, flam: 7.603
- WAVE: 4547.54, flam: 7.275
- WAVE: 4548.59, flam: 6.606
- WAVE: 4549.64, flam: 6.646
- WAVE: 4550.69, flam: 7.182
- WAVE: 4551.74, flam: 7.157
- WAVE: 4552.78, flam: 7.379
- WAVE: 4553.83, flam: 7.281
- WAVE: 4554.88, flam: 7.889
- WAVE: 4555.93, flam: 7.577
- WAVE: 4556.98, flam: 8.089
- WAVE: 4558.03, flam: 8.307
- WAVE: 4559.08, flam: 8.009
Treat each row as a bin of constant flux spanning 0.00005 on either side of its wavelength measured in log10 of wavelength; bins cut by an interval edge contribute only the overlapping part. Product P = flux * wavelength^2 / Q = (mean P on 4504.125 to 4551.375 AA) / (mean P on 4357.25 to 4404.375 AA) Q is 1.2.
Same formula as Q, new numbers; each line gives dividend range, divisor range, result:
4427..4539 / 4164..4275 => 1.59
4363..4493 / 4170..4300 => 1.43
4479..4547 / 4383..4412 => 1.29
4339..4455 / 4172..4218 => 1.48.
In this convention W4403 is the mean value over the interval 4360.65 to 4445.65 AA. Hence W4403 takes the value 6.51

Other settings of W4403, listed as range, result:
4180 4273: 5.19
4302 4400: 6.31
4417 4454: 6.97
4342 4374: 6.76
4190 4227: 5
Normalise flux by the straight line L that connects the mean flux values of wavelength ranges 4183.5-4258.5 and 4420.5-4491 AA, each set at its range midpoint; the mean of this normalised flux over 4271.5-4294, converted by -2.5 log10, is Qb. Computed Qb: 0.09 mag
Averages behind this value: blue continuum 5.17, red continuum 6.97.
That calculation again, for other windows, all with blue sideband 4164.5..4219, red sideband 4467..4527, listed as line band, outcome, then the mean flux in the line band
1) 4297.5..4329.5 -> 0.113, 5.36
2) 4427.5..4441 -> 0.045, 6.68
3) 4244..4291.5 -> 0.033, 5.38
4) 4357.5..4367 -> -0.134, 7.19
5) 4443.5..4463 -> 0.050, 6.8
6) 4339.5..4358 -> -0.065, 6.63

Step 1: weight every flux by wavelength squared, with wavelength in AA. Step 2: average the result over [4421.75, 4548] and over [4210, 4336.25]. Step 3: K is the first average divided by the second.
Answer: 1.48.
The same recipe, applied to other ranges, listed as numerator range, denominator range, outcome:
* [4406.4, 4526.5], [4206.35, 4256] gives 1.51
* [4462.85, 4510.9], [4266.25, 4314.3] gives 1.64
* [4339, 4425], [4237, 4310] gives 1.32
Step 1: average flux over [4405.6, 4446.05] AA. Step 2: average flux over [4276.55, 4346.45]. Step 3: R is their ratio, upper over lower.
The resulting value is 1.18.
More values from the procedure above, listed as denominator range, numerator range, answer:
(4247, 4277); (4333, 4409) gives 1.21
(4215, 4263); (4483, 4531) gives 1.42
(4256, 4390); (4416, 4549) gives 1.22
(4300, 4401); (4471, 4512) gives 1.20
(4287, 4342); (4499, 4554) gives 1.33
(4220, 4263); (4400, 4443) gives 1.24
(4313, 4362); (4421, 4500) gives 1.05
